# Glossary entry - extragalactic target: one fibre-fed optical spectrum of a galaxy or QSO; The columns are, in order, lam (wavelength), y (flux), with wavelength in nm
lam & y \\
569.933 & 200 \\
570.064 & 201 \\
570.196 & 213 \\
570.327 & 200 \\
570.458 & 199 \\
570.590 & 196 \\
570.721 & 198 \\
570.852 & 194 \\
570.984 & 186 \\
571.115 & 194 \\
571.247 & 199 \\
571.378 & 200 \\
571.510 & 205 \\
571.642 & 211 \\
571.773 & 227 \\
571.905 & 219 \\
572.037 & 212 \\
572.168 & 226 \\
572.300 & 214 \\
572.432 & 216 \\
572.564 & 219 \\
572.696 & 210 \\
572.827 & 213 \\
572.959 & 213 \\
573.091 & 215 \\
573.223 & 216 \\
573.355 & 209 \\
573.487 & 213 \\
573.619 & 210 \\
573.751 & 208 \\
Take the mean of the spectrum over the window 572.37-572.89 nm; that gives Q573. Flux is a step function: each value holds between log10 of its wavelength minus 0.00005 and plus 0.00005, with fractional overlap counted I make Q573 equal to 215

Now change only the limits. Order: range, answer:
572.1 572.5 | 219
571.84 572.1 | 215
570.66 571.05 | 193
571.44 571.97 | 215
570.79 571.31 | 193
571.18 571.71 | 204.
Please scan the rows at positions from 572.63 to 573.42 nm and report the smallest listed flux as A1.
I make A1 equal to 209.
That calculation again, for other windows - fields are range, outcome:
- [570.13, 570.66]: 196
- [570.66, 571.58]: 186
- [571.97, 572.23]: 212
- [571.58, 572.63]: 211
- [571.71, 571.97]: 219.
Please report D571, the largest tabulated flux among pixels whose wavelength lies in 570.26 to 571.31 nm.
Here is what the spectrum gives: 200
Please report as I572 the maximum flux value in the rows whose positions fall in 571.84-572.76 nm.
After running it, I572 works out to 226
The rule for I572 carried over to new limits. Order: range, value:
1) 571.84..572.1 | 219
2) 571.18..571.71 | 211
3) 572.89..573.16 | 215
